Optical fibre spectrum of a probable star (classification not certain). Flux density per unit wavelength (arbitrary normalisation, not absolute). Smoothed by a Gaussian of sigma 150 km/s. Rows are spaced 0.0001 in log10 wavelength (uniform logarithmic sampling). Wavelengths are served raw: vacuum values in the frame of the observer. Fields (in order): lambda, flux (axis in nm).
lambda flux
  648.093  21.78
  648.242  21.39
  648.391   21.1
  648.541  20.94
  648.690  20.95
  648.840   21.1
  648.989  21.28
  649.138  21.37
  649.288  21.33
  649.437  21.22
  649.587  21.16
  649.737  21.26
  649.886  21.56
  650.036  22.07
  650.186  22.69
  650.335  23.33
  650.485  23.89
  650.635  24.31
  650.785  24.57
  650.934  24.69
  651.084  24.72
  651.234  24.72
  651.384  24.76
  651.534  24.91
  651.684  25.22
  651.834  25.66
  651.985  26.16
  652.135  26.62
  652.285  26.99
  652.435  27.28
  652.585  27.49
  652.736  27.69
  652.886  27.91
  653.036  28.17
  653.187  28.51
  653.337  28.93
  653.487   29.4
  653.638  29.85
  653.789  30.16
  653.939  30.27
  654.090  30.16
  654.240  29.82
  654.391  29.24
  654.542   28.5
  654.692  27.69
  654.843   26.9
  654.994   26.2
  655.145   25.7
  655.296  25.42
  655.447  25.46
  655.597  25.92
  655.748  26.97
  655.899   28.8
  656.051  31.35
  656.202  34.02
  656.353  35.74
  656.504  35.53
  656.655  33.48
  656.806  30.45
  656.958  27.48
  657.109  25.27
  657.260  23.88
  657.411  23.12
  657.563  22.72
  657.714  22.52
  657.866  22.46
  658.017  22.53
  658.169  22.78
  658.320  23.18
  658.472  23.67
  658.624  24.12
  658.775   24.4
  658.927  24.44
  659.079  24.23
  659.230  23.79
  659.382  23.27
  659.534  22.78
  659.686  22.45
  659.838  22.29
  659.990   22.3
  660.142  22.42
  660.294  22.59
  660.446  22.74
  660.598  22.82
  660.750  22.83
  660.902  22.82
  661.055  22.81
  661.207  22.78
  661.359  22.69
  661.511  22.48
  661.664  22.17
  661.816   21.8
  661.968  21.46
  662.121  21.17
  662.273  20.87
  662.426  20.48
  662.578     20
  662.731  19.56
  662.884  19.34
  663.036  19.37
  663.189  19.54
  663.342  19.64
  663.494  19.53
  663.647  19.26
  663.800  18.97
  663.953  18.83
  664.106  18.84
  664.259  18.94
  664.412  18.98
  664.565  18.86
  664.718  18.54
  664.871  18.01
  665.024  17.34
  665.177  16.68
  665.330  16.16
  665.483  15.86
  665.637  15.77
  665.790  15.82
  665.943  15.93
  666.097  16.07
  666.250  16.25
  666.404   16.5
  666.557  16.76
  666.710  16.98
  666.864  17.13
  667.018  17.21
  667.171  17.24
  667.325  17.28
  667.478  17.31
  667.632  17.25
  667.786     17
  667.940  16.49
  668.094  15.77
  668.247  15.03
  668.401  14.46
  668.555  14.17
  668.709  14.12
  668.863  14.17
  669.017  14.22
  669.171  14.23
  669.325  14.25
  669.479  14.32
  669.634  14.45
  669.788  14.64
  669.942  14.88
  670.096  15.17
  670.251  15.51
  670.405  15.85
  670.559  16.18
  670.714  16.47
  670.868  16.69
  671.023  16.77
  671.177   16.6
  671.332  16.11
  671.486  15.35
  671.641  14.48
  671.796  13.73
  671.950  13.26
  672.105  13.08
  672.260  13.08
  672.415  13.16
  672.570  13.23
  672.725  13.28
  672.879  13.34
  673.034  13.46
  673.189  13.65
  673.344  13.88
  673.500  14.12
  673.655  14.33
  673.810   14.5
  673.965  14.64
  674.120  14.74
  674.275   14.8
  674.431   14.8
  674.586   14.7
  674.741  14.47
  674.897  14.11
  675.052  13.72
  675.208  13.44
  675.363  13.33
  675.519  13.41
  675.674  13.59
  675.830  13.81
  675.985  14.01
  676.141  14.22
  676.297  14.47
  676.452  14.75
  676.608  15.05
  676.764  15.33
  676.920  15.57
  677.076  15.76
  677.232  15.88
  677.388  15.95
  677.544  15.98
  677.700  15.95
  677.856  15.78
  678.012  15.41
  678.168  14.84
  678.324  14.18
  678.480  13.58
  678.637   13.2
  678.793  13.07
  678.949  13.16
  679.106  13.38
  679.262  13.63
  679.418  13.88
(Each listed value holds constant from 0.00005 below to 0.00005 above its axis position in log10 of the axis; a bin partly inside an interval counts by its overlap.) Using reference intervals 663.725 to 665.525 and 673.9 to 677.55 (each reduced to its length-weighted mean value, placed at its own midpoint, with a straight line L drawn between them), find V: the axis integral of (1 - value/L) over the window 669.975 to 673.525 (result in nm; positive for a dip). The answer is 0.27 nm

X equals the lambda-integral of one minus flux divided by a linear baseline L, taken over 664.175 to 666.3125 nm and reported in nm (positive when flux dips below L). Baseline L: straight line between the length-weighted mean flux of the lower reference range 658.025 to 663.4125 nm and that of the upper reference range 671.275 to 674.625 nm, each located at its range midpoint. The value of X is 0.23 nm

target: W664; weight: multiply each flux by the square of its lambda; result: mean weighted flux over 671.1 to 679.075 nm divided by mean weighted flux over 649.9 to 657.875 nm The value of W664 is 0.6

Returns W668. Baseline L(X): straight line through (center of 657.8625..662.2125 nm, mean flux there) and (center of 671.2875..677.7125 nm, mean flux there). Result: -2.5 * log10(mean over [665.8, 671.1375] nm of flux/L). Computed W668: 0.133 mag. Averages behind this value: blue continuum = 22.8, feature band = 15.8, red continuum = 14.3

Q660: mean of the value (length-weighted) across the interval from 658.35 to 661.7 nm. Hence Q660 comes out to 23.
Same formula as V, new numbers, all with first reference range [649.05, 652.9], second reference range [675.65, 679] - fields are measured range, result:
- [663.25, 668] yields 0.38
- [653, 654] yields -0.26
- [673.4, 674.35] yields 0.09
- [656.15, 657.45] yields -0.46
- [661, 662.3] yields -0.10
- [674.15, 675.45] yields 0.12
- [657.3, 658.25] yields -0.04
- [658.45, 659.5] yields -0.13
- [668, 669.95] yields 0.36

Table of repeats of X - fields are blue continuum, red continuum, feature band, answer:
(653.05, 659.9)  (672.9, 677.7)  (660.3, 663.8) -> 0.30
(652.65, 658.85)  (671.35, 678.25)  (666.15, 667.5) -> 0.20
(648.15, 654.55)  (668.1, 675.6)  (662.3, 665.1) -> -0.06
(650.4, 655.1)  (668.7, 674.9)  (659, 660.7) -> -0.03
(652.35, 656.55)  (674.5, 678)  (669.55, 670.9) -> 0.23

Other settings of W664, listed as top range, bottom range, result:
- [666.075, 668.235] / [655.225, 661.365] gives 0.68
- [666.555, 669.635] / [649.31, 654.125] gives 0.64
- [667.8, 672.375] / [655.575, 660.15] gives 0.60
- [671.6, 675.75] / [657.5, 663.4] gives 0.65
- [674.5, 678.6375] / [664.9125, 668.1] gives 0.91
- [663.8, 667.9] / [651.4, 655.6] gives 0.65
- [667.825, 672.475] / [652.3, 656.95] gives 0.54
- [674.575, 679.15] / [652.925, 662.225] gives 0.60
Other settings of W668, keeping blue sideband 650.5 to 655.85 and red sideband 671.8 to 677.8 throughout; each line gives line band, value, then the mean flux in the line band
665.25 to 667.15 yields 0.179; 16.4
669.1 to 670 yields 0.200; 14.5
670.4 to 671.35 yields 0.011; 16.4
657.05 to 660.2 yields 0.025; 23.3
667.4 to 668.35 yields 0.121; 16.4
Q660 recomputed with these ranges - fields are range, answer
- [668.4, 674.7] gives 14.6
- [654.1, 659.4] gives 26.7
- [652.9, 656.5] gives 29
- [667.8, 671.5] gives 15.3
